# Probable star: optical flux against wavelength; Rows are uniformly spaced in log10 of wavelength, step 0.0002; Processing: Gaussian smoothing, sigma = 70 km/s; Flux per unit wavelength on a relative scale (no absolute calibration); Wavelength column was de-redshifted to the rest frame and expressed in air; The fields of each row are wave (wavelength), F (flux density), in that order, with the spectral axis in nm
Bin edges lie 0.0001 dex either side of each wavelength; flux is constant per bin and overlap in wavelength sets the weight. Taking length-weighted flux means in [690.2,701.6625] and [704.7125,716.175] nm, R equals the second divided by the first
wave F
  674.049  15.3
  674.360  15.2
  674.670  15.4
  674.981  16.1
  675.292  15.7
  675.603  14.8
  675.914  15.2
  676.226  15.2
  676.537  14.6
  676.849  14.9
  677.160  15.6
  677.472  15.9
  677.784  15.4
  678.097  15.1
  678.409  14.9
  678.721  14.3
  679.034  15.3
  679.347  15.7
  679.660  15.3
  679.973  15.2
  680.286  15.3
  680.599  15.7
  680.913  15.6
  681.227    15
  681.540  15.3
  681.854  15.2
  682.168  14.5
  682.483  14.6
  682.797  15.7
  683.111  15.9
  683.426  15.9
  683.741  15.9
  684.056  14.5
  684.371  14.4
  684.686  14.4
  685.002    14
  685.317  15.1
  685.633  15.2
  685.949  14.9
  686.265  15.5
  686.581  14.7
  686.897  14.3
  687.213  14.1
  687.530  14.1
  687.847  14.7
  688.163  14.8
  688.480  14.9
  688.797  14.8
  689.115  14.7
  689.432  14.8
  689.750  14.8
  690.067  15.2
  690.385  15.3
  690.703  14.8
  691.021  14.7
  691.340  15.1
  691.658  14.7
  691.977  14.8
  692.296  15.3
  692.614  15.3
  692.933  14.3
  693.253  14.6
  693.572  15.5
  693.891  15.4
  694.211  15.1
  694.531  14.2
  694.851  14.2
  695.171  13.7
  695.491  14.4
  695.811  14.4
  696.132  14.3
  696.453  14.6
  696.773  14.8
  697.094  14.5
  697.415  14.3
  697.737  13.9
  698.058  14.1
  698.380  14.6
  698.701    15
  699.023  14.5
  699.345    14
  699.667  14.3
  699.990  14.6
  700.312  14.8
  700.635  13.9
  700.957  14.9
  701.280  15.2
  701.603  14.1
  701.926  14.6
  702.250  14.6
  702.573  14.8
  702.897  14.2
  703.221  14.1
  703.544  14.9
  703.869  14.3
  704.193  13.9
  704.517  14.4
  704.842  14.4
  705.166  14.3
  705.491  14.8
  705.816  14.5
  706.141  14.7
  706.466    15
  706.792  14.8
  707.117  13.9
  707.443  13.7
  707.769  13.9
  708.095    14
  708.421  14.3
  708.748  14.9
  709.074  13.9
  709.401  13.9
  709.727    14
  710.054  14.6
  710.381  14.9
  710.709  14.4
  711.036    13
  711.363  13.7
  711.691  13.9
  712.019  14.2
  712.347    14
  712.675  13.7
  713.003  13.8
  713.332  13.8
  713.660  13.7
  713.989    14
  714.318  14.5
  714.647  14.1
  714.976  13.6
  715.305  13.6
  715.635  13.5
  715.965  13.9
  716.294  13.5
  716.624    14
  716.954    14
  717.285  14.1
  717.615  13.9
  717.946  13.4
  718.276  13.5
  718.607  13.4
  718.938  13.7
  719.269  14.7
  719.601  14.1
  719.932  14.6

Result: 1.0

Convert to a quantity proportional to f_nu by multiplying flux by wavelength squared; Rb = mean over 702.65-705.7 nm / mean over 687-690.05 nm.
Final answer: 1.03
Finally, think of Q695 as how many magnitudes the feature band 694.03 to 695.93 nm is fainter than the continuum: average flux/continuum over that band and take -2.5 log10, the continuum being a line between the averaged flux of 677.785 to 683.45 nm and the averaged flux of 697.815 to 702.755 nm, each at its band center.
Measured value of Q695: 0.03 mag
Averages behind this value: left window 15.2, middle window 14.3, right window 14.5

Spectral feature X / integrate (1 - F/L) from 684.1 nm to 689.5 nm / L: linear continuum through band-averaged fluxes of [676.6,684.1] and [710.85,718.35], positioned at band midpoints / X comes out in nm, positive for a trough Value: 0.122 nm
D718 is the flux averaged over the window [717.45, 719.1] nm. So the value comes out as 13.6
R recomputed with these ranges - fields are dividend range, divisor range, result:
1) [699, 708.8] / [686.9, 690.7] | 0.98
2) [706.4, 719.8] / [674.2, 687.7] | 0.93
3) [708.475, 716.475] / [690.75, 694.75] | 0.94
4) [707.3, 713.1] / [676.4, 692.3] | 0.94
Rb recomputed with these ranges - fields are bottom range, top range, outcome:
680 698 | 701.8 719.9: 1.01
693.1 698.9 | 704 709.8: 1.02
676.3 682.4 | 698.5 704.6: 1.02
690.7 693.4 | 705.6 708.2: 1.01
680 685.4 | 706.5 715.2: 1.01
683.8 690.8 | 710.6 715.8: 1.01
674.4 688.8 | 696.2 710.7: 1.02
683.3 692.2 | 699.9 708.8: 1.02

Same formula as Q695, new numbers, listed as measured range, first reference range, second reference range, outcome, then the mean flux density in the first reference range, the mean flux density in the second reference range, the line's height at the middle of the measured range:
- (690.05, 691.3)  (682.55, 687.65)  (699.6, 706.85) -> -0.01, 14.9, 14.5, 14.8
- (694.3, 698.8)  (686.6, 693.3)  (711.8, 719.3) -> 0.01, 14.8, 13.8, 14.5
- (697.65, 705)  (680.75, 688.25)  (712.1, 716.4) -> -0.01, 14.9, 13.8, 14.3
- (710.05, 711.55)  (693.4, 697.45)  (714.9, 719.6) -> 0.00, 14.6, 13.8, 14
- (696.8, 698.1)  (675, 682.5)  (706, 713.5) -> 0.02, 15.2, 14.1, 14.6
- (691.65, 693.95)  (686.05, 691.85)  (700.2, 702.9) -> -0.02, 14.8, 14.6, 14.7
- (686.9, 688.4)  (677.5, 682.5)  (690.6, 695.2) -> 0.04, 15.2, 14.8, 15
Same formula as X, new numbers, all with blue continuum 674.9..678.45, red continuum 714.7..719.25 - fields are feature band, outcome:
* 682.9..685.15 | 0.00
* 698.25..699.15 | -0.02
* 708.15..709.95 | -0.02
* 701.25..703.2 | -0.03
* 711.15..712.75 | 0.01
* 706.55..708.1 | 0.00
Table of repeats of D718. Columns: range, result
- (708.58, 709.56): 14.2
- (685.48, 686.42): 15.2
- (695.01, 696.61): 14.3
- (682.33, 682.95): 15.2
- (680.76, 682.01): 15.3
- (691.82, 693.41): 14.9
